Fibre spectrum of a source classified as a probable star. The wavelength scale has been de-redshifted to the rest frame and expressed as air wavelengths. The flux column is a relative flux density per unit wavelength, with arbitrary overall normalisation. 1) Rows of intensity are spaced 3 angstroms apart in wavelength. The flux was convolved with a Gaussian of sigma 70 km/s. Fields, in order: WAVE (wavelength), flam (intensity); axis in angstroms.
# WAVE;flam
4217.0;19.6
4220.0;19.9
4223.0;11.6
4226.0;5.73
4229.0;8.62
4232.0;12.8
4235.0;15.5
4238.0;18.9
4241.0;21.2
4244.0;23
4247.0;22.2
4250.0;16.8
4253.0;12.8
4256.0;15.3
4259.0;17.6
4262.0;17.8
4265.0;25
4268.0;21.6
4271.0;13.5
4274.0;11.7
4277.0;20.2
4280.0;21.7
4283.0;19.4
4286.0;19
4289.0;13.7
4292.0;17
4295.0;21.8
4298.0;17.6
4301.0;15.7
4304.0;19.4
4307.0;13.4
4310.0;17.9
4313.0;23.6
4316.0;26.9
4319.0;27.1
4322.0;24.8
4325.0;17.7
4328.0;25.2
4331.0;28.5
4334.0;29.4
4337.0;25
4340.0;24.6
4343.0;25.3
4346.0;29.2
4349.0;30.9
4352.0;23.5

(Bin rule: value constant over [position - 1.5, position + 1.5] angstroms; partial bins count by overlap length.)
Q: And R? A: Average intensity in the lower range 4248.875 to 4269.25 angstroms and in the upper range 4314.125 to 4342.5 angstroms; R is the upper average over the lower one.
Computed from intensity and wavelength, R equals 1.40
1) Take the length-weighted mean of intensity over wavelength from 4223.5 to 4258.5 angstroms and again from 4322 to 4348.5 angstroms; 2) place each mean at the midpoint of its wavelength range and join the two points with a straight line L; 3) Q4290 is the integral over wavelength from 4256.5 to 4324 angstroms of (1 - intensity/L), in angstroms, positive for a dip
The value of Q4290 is 5.1 angstroms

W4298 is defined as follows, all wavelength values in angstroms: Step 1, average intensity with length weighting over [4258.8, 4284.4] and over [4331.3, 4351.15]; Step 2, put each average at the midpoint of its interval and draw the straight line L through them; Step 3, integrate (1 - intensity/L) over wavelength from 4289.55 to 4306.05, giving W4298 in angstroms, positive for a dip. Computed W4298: 3.1 angstroms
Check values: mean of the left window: 18.8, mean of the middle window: 17.9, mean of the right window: 27.3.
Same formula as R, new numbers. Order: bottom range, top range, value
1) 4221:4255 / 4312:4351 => 1.68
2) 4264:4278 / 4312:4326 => 1.34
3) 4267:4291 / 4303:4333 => 1.29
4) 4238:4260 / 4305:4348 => 1.31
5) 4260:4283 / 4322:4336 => 1.34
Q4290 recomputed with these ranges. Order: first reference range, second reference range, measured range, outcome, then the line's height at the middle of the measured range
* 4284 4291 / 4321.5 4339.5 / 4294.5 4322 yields 0.3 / 20.7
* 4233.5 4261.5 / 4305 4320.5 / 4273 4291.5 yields 2.1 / 20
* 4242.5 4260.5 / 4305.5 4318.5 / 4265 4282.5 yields 0.5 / 19.1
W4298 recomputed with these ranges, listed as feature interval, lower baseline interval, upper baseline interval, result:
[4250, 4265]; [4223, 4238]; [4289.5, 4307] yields -3.0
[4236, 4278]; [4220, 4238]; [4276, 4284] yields -4.8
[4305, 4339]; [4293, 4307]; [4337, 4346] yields -2.1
